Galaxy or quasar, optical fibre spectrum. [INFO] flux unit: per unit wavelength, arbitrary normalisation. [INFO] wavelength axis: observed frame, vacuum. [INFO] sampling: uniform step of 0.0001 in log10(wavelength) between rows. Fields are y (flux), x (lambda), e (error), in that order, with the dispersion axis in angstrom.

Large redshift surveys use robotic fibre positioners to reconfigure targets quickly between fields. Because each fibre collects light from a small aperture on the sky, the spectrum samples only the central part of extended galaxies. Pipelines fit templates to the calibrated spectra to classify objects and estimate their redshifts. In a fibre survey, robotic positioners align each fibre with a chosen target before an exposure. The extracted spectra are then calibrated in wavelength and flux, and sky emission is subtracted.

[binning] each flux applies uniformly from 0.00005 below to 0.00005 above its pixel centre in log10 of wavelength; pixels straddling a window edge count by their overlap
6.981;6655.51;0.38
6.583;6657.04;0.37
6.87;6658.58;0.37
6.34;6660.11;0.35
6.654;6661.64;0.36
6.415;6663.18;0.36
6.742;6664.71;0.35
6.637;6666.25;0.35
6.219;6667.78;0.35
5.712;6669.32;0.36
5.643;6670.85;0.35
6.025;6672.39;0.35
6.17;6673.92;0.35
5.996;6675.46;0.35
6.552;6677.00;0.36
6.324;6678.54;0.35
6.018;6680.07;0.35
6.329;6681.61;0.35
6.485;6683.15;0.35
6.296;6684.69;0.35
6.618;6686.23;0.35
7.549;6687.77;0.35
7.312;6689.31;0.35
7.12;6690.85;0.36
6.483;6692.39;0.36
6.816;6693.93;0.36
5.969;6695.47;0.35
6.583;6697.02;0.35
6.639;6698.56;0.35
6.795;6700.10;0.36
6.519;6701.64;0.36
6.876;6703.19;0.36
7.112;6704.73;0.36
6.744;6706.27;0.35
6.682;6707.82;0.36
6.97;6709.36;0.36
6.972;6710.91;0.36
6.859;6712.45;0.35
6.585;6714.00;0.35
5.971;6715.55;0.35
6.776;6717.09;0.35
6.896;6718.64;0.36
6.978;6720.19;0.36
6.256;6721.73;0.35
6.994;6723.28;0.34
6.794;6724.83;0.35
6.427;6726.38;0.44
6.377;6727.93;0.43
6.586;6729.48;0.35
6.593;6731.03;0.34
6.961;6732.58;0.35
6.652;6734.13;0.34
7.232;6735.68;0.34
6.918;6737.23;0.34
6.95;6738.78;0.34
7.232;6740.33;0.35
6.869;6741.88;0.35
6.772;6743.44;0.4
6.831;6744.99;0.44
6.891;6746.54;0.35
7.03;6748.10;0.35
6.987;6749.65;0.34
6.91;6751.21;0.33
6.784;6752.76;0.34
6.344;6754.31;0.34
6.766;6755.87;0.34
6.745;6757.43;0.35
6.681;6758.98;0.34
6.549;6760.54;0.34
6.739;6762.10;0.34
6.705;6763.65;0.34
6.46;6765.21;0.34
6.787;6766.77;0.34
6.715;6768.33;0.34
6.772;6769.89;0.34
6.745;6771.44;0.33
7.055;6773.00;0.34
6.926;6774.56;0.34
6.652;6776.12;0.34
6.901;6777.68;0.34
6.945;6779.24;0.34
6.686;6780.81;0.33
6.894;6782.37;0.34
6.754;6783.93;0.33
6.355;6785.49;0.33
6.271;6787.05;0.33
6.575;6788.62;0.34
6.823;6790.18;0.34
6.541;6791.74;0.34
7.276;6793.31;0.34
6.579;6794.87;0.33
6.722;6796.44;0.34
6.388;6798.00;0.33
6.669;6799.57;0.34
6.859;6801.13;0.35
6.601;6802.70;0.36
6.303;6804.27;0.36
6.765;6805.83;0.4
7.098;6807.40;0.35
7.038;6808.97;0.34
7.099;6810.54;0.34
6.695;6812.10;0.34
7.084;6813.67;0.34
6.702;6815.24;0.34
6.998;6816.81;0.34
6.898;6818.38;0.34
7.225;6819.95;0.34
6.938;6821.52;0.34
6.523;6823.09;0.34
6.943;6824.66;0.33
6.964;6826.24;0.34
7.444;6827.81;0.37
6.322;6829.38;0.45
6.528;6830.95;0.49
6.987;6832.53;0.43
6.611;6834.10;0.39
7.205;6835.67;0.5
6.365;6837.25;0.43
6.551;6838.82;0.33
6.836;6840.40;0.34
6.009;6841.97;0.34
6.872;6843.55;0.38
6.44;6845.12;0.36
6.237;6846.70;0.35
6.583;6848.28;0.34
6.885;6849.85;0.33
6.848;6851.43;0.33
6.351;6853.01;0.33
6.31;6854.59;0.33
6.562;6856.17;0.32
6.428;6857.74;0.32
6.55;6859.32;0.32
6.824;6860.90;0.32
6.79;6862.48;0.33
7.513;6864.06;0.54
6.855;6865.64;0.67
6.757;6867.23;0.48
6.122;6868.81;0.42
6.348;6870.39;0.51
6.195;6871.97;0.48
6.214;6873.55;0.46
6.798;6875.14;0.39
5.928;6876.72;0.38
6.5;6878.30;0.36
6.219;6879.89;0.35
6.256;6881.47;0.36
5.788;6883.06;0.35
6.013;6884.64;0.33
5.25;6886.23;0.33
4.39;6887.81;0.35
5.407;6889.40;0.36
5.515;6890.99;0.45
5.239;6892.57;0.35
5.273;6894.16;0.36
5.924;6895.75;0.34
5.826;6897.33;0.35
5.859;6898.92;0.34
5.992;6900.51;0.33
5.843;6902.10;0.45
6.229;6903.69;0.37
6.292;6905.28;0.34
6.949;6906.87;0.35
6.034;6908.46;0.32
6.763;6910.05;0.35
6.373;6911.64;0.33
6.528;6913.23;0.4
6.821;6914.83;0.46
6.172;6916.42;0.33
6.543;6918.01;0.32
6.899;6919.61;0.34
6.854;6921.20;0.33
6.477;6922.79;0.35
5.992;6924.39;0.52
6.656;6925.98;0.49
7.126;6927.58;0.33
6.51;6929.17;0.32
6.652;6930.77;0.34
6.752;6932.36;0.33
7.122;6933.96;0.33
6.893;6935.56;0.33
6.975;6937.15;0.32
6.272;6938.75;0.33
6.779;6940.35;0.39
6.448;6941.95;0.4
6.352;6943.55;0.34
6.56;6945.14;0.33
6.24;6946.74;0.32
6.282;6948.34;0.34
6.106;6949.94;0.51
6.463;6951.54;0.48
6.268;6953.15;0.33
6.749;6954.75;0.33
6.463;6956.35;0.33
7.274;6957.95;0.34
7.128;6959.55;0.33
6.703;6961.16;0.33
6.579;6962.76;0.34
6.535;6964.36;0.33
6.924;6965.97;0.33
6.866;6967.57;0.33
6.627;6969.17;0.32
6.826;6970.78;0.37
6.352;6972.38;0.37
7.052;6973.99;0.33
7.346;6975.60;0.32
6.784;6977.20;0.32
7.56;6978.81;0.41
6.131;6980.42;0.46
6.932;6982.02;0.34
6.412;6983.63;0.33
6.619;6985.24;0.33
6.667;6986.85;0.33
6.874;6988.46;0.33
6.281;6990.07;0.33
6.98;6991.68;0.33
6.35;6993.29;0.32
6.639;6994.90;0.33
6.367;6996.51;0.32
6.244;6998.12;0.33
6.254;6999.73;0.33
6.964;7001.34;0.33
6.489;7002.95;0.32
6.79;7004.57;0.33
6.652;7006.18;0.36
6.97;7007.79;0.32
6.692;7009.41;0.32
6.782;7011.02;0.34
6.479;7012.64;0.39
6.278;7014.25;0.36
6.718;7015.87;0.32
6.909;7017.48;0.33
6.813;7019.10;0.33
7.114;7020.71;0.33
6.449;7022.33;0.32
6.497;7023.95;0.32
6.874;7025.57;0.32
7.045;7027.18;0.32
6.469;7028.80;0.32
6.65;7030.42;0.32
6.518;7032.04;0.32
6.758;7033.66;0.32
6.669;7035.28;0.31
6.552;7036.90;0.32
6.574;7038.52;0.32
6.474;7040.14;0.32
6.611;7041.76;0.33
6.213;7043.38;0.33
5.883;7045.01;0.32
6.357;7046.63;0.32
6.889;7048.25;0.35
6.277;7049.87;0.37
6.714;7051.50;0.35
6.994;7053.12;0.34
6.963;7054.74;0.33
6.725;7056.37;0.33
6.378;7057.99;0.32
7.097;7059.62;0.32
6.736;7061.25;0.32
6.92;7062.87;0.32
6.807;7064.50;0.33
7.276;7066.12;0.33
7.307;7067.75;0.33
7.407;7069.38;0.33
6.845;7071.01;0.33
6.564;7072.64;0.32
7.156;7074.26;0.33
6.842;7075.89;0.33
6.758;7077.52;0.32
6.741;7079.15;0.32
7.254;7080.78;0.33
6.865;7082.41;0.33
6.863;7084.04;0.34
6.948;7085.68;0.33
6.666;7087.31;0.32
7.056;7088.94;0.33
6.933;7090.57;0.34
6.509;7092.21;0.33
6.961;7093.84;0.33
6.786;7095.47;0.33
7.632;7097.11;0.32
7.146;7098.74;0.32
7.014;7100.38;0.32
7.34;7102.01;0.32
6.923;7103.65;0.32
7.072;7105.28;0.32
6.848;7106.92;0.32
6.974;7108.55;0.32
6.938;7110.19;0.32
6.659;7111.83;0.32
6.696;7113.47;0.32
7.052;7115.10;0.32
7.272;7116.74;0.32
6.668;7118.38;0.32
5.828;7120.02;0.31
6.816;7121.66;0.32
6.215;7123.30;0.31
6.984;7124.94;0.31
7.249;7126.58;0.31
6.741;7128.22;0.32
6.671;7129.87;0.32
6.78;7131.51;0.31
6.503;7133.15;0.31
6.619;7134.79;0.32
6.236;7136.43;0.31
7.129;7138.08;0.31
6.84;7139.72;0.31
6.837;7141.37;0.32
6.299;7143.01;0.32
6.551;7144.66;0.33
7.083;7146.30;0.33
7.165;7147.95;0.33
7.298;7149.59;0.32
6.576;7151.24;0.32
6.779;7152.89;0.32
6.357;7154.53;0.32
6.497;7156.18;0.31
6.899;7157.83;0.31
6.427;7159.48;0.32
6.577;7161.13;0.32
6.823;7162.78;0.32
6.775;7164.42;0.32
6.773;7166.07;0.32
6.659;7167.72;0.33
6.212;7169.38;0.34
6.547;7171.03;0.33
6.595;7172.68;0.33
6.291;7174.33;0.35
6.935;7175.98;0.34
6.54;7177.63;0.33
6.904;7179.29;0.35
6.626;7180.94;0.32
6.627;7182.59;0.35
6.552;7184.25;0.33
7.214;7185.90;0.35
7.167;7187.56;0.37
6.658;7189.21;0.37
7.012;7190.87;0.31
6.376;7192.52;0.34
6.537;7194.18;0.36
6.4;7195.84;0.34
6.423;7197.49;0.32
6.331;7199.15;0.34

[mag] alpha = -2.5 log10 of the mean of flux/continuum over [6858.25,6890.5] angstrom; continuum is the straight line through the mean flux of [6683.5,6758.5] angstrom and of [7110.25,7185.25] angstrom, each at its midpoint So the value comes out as 0.09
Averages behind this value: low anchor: 6.77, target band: 6.23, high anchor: 6.7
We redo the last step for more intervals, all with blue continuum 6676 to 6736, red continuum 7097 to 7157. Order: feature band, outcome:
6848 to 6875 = 0.020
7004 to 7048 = 0.025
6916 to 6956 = 0.030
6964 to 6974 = 0.006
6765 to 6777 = -0.013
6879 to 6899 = 0.199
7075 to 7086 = -0.015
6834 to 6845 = 0.015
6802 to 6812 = -0.017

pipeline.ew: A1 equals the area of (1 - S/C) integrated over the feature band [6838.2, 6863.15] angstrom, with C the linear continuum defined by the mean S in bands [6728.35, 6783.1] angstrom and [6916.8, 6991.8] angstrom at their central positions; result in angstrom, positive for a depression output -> 0.65 angstrom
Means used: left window 6.8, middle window 6.57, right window 6.67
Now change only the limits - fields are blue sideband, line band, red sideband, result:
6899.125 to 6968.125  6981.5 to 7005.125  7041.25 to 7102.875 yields 0.4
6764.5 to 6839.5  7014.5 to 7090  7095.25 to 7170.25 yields 0.2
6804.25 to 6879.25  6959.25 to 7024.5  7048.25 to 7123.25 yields 1.1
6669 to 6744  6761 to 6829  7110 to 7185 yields -1.4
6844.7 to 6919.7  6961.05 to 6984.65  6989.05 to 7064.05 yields -1.0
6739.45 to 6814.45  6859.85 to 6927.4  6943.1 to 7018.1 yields 4.8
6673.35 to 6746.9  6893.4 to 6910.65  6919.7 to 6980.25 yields 1.6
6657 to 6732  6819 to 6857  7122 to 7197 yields -0.5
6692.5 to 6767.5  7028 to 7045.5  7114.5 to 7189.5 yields 0.6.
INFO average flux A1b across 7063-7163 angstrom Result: 6.84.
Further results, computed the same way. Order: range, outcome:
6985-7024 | 6.64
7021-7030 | 6.69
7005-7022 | 6.74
